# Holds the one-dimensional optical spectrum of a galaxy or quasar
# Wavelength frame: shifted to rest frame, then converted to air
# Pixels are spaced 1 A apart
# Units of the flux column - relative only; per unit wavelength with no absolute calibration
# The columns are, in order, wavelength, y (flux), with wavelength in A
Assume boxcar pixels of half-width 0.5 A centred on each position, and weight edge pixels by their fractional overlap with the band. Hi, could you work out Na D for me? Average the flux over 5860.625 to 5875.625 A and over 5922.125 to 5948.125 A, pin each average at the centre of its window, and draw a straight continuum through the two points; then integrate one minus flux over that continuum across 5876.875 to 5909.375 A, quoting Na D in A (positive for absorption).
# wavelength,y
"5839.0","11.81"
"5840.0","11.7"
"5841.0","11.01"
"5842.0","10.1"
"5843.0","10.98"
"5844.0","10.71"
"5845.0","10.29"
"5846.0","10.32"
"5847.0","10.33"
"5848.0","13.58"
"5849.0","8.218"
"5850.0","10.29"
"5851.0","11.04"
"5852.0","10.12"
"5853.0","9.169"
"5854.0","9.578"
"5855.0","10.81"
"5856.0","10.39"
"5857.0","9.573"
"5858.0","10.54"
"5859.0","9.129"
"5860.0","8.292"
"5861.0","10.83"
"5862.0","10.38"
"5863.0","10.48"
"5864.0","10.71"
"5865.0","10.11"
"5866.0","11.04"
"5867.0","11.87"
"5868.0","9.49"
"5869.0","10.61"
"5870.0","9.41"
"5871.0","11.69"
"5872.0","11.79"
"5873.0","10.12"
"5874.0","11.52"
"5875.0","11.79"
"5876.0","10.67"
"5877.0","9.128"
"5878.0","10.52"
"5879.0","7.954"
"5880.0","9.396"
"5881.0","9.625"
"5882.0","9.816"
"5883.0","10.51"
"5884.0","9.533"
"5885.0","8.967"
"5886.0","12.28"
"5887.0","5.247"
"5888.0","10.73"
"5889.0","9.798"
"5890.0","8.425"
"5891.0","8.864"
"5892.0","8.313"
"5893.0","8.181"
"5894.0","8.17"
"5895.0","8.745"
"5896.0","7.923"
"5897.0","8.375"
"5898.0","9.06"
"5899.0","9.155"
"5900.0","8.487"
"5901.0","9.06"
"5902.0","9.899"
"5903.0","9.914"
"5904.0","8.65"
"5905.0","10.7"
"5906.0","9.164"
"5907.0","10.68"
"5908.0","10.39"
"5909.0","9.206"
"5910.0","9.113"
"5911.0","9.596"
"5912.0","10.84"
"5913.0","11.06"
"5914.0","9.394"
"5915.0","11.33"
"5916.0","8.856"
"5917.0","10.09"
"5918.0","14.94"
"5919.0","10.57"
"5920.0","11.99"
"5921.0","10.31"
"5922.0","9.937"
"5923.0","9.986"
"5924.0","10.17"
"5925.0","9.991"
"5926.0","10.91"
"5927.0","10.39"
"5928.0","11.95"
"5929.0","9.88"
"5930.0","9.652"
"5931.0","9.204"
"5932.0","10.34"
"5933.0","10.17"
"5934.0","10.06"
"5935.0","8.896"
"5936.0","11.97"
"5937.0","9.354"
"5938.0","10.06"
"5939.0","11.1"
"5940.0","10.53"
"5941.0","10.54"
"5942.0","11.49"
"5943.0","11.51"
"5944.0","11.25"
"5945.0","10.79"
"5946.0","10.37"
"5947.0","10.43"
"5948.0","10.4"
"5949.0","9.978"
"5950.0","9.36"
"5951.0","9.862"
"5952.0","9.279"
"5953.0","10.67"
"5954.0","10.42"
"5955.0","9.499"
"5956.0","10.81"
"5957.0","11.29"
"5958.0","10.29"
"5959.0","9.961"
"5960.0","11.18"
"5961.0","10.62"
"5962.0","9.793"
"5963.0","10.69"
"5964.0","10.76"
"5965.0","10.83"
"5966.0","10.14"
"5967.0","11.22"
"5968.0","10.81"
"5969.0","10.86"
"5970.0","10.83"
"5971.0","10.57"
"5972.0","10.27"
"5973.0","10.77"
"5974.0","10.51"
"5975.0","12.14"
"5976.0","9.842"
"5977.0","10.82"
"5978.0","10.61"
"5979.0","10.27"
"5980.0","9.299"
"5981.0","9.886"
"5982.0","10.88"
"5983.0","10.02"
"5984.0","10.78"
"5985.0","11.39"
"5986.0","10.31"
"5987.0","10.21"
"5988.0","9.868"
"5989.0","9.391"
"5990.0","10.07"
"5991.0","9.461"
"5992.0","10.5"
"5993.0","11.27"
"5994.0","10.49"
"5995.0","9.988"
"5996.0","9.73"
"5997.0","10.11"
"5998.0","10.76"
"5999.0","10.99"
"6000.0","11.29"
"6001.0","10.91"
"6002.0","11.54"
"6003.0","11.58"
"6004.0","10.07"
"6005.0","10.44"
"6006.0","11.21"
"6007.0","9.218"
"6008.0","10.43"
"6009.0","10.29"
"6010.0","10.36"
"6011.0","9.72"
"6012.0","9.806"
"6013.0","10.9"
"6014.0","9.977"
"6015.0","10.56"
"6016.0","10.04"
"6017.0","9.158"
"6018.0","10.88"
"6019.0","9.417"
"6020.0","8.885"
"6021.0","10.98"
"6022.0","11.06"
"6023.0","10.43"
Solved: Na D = 4.3 A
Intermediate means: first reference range 10.8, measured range 9.24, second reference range 10.4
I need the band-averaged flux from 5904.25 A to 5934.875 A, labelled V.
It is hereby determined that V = 10.3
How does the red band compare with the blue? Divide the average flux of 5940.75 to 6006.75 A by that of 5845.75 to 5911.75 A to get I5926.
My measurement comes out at 1.1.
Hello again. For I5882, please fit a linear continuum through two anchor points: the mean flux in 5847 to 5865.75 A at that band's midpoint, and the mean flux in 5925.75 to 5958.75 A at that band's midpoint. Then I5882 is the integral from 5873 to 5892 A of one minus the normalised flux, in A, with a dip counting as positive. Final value 1.1 A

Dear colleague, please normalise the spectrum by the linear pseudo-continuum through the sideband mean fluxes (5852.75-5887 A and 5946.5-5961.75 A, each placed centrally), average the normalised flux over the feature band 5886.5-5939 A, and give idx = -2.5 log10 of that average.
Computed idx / 0.05 mag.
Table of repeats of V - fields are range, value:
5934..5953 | 10.4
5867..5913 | 9.63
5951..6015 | 10.5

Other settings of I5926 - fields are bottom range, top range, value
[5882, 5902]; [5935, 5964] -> 1.16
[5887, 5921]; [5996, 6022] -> 1.08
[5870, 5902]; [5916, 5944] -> 1.11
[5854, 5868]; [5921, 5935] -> 0.99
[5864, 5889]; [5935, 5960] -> 1.03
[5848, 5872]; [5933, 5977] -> 1.02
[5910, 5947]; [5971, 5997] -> 0.98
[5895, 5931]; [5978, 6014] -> 1.04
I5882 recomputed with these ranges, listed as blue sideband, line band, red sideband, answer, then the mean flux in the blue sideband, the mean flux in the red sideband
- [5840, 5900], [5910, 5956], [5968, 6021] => -1.18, 9.93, 10.4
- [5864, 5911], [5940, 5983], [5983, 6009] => -1.27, 9.66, 10.5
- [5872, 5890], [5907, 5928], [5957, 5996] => -0.82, 9.87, 10.5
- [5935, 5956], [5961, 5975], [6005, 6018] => -0.46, 10.4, 10.2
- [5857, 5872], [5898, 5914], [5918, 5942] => 1.12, 10.4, 10.5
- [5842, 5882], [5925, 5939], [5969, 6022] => 0.15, 10.3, 10.4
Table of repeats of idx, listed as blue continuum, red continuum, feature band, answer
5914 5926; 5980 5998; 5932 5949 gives 0.00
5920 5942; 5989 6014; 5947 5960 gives 0.02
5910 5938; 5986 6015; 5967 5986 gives -0.02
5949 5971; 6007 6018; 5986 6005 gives -0.02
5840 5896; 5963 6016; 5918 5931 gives -0.04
